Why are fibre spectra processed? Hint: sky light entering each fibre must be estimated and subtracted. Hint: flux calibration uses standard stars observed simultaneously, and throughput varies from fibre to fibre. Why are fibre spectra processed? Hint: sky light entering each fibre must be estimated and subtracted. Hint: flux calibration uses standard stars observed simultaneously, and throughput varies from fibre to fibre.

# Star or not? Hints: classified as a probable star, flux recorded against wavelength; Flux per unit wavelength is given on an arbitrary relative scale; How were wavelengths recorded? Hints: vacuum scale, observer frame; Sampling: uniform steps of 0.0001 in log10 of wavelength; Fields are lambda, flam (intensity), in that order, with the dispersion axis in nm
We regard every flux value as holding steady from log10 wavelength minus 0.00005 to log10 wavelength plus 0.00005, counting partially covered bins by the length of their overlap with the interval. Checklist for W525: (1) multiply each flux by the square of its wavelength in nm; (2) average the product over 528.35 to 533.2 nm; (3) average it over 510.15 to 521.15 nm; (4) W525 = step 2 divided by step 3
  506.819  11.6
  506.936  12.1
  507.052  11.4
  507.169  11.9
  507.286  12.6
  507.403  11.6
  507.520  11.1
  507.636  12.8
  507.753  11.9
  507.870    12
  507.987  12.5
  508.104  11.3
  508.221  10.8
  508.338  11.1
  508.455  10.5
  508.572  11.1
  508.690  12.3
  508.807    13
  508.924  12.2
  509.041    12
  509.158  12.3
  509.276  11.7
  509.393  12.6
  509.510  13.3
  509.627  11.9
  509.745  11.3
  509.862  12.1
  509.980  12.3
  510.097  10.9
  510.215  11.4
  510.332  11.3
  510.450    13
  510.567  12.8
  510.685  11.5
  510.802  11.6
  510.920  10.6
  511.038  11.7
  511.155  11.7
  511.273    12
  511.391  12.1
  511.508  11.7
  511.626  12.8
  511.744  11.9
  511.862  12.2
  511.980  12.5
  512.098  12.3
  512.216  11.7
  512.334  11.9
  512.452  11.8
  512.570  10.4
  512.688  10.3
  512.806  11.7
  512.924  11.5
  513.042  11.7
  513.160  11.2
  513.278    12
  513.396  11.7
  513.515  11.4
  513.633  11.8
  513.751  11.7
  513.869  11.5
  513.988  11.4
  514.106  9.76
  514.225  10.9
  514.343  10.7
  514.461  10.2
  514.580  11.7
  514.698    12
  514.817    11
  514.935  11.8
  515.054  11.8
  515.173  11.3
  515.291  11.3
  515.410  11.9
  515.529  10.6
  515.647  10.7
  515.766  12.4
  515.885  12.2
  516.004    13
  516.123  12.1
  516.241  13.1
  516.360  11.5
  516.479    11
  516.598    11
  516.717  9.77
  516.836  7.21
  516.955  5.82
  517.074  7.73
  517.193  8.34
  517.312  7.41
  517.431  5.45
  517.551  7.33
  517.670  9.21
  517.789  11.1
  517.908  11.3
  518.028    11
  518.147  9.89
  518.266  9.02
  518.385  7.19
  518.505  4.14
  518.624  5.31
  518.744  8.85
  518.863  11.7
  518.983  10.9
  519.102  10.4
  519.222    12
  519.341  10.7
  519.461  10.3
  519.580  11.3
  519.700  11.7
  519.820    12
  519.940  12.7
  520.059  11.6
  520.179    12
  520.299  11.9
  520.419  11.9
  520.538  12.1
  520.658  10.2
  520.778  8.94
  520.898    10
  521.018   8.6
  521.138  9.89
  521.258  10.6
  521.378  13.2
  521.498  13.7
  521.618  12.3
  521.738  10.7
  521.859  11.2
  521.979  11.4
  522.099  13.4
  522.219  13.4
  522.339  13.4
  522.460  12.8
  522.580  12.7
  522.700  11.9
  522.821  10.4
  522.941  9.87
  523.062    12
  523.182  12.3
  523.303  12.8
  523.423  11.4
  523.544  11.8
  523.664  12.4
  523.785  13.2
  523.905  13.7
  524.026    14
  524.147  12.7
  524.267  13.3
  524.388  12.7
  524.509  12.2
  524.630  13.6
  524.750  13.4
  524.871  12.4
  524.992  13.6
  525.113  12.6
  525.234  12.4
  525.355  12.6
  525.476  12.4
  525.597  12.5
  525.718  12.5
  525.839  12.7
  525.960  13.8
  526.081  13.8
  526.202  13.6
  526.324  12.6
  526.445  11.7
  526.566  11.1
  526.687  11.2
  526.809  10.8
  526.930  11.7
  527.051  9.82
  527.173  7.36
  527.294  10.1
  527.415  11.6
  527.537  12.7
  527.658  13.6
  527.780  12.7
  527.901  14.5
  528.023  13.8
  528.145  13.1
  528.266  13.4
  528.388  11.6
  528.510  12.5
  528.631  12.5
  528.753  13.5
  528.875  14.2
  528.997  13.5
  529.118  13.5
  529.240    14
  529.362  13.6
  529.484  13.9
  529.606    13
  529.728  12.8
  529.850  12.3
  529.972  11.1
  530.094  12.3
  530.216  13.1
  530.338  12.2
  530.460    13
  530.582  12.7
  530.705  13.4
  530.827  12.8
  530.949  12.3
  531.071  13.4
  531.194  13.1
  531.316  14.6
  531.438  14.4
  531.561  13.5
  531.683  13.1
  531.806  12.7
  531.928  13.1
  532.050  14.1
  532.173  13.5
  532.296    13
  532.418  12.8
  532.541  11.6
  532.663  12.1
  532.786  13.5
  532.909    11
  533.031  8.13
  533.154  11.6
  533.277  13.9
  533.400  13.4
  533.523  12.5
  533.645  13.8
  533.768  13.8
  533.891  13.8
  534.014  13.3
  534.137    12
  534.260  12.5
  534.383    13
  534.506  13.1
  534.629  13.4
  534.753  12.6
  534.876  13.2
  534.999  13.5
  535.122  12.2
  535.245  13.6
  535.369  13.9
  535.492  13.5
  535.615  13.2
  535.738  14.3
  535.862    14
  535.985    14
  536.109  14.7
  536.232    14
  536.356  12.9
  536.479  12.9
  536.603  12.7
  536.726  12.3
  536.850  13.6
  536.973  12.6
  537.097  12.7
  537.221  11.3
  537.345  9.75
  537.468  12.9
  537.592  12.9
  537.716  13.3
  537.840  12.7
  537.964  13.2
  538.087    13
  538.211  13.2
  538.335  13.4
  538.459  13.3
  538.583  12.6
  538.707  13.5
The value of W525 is 1.3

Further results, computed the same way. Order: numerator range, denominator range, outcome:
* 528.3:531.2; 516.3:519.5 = 1.49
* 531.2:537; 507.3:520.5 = 1.28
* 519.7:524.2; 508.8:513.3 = 1.04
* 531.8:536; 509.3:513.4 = 1.20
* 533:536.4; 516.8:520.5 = 1.45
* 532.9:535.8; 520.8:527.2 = 1.11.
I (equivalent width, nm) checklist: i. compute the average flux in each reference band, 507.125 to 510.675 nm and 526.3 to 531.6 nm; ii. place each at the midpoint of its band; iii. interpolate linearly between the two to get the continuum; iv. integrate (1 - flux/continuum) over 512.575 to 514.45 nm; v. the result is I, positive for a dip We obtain 0.13 nm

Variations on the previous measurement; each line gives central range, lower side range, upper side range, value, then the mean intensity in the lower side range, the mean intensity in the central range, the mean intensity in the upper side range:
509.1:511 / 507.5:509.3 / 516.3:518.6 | -0.11 nm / 11.8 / 11.9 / 8.65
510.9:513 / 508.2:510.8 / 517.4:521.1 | -0.06 nm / 11.9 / 11.7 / 10.1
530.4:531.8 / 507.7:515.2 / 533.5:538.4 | -0.05 nm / 11.7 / 13.3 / 13.1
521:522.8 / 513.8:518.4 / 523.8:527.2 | -0.05 nm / 10.4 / 12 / 12.4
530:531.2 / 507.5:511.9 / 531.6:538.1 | 0.00 nm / 11.9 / 12.8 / 12.9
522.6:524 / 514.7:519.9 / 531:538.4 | -0.12 nm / 10.1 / 12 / 13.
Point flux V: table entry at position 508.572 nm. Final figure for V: 11.1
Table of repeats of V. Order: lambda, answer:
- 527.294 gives 10.1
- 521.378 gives 13.2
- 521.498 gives 13.7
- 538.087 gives 13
